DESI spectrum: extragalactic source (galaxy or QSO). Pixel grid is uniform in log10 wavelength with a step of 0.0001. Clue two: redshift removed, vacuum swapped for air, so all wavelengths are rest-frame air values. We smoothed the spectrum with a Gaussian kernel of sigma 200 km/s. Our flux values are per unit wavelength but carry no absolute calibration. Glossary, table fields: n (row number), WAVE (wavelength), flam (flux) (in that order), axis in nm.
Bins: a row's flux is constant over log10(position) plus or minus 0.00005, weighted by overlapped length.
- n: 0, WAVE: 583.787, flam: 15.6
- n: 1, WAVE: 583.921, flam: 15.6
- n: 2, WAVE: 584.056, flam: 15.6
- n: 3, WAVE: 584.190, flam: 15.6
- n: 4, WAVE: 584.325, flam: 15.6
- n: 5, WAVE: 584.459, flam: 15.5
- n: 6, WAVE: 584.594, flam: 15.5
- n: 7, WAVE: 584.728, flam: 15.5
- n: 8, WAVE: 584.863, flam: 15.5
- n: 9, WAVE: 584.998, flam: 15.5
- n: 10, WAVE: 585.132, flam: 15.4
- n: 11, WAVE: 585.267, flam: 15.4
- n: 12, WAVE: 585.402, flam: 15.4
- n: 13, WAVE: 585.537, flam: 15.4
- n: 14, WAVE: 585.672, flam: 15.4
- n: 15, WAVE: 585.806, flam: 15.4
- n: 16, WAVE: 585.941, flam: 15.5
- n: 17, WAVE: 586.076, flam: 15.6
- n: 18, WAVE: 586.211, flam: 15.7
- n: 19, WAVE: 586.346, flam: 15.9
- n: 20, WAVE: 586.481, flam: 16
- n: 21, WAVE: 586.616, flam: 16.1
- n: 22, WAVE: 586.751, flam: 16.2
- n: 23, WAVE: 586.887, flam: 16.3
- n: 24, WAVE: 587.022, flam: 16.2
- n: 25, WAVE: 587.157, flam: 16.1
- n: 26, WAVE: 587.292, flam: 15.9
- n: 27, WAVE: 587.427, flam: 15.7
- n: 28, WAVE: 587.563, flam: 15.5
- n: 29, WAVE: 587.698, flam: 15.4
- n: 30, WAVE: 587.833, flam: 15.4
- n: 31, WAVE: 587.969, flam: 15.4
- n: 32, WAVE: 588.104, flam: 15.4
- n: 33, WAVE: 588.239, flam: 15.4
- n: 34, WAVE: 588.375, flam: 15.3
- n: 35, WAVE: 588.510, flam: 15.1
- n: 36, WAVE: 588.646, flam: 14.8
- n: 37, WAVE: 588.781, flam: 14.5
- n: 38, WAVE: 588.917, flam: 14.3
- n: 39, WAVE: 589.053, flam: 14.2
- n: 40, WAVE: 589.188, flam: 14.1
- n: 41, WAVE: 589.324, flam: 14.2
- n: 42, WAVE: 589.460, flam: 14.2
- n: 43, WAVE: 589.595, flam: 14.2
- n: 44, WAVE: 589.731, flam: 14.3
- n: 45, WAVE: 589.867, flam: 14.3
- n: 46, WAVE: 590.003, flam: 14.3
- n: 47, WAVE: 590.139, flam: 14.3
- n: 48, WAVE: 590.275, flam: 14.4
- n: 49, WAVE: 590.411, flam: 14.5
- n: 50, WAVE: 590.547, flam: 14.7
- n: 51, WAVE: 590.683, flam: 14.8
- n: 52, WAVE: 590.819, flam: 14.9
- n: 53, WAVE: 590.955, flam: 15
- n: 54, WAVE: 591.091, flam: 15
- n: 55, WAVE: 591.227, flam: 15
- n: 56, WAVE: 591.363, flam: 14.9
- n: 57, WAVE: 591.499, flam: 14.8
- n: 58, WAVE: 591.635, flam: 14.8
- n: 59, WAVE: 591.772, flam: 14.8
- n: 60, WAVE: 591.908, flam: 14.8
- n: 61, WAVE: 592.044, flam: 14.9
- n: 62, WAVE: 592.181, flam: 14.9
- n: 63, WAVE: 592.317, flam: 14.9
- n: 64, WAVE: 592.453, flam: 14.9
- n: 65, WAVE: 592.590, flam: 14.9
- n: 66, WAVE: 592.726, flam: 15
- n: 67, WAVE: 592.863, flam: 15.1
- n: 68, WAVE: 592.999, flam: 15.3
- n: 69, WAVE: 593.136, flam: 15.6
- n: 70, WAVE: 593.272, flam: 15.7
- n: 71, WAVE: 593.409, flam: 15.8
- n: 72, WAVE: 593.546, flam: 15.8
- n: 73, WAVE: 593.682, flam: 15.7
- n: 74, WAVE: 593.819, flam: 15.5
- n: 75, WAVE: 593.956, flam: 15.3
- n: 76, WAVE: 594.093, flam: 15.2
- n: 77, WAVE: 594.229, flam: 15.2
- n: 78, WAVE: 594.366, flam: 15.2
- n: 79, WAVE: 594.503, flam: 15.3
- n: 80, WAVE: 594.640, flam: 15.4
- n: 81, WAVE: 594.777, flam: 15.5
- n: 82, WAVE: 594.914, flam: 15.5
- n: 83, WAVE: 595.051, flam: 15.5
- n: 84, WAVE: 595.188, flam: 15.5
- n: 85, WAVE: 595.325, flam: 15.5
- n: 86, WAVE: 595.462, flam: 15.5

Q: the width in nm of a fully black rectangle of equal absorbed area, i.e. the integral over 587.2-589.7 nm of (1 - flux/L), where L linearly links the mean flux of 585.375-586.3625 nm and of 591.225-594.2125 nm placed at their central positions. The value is 0.07 nm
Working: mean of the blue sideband 15.5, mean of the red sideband 15.2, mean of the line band 14.9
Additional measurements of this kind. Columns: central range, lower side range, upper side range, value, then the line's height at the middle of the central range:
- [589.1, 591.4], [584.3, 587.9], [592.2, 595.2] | 0.14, 15.5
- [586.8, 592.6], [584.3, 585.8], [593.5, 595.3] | 0.20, 15.4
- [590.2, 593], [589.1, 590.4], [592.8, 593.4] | 0.01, 14.9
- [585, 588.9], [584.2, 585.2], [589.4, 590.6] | -0.14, 15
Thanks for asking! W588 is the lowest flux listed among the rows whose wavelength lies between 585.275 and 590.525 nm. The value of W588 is 14.1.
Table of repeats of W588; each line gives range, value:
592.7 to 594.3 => 15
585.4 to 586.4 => 15.4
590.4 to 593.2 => 14.5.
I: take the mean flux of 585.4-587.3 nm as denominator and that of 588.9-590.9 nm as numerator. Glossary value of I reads 0.91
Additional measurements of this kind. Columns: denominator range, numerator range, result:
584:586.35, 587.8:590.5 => 0.94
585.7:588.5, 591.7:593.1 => 0.95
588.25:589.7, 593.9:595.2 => 1.06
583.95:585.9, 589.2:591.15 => 0.94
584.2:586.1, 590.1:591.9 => 0.95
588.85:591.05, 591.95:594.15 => 1.06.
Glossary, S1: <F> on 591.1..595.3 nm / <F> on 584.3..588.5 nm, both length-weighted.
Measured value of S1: 1.0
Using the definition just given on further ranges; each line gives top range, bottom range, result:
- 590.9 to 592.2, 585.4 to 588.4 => 0.95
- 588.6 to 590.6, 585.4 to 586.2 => 0.93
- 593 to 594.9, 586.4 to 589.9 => 1.02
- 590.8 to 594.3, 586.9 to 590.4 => 1.01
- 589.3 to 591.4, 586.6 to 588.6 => 0.93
